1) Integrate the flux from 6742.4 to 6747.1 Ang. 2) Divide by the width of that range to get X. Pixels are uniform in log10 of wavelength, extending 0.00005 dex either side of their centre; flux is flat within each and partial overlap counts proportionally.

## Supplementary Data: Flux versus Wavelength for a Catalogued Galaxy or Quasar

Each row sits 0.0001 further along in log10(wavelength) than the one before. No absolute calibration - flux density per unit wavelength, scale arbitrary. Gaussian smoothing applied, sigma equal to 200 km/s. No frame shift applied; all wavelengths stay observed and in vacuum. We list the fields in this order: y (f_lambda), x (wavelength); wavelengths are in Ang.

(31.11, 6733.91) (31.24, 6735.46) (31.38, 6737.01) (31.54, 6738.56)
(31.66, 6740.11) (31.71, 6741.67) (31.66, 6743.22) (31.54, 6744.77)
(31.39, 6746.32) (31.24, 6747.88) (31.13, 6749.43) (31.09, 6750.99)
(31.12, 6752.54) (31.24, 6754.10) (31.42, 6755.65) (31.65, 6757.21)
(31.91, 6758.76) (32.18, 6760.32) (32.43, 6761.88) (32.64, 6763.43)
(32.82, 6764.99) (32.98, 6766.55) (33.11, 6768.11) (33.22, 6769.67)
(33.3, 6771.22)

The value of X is 31.6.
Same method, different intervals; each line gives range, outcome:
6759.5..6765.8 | 32.5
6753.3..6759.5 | 31.6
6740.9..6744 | 31.7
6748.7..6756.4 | 31.2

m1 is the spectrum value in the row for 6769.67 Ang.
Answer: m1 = 33.22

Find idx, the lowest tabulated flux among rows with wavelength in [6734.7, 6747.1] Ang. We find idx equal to 31.24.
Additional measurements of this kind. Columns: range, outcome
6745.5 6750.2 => 31.13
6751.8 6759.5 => 31.12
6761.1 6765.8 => 32.43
